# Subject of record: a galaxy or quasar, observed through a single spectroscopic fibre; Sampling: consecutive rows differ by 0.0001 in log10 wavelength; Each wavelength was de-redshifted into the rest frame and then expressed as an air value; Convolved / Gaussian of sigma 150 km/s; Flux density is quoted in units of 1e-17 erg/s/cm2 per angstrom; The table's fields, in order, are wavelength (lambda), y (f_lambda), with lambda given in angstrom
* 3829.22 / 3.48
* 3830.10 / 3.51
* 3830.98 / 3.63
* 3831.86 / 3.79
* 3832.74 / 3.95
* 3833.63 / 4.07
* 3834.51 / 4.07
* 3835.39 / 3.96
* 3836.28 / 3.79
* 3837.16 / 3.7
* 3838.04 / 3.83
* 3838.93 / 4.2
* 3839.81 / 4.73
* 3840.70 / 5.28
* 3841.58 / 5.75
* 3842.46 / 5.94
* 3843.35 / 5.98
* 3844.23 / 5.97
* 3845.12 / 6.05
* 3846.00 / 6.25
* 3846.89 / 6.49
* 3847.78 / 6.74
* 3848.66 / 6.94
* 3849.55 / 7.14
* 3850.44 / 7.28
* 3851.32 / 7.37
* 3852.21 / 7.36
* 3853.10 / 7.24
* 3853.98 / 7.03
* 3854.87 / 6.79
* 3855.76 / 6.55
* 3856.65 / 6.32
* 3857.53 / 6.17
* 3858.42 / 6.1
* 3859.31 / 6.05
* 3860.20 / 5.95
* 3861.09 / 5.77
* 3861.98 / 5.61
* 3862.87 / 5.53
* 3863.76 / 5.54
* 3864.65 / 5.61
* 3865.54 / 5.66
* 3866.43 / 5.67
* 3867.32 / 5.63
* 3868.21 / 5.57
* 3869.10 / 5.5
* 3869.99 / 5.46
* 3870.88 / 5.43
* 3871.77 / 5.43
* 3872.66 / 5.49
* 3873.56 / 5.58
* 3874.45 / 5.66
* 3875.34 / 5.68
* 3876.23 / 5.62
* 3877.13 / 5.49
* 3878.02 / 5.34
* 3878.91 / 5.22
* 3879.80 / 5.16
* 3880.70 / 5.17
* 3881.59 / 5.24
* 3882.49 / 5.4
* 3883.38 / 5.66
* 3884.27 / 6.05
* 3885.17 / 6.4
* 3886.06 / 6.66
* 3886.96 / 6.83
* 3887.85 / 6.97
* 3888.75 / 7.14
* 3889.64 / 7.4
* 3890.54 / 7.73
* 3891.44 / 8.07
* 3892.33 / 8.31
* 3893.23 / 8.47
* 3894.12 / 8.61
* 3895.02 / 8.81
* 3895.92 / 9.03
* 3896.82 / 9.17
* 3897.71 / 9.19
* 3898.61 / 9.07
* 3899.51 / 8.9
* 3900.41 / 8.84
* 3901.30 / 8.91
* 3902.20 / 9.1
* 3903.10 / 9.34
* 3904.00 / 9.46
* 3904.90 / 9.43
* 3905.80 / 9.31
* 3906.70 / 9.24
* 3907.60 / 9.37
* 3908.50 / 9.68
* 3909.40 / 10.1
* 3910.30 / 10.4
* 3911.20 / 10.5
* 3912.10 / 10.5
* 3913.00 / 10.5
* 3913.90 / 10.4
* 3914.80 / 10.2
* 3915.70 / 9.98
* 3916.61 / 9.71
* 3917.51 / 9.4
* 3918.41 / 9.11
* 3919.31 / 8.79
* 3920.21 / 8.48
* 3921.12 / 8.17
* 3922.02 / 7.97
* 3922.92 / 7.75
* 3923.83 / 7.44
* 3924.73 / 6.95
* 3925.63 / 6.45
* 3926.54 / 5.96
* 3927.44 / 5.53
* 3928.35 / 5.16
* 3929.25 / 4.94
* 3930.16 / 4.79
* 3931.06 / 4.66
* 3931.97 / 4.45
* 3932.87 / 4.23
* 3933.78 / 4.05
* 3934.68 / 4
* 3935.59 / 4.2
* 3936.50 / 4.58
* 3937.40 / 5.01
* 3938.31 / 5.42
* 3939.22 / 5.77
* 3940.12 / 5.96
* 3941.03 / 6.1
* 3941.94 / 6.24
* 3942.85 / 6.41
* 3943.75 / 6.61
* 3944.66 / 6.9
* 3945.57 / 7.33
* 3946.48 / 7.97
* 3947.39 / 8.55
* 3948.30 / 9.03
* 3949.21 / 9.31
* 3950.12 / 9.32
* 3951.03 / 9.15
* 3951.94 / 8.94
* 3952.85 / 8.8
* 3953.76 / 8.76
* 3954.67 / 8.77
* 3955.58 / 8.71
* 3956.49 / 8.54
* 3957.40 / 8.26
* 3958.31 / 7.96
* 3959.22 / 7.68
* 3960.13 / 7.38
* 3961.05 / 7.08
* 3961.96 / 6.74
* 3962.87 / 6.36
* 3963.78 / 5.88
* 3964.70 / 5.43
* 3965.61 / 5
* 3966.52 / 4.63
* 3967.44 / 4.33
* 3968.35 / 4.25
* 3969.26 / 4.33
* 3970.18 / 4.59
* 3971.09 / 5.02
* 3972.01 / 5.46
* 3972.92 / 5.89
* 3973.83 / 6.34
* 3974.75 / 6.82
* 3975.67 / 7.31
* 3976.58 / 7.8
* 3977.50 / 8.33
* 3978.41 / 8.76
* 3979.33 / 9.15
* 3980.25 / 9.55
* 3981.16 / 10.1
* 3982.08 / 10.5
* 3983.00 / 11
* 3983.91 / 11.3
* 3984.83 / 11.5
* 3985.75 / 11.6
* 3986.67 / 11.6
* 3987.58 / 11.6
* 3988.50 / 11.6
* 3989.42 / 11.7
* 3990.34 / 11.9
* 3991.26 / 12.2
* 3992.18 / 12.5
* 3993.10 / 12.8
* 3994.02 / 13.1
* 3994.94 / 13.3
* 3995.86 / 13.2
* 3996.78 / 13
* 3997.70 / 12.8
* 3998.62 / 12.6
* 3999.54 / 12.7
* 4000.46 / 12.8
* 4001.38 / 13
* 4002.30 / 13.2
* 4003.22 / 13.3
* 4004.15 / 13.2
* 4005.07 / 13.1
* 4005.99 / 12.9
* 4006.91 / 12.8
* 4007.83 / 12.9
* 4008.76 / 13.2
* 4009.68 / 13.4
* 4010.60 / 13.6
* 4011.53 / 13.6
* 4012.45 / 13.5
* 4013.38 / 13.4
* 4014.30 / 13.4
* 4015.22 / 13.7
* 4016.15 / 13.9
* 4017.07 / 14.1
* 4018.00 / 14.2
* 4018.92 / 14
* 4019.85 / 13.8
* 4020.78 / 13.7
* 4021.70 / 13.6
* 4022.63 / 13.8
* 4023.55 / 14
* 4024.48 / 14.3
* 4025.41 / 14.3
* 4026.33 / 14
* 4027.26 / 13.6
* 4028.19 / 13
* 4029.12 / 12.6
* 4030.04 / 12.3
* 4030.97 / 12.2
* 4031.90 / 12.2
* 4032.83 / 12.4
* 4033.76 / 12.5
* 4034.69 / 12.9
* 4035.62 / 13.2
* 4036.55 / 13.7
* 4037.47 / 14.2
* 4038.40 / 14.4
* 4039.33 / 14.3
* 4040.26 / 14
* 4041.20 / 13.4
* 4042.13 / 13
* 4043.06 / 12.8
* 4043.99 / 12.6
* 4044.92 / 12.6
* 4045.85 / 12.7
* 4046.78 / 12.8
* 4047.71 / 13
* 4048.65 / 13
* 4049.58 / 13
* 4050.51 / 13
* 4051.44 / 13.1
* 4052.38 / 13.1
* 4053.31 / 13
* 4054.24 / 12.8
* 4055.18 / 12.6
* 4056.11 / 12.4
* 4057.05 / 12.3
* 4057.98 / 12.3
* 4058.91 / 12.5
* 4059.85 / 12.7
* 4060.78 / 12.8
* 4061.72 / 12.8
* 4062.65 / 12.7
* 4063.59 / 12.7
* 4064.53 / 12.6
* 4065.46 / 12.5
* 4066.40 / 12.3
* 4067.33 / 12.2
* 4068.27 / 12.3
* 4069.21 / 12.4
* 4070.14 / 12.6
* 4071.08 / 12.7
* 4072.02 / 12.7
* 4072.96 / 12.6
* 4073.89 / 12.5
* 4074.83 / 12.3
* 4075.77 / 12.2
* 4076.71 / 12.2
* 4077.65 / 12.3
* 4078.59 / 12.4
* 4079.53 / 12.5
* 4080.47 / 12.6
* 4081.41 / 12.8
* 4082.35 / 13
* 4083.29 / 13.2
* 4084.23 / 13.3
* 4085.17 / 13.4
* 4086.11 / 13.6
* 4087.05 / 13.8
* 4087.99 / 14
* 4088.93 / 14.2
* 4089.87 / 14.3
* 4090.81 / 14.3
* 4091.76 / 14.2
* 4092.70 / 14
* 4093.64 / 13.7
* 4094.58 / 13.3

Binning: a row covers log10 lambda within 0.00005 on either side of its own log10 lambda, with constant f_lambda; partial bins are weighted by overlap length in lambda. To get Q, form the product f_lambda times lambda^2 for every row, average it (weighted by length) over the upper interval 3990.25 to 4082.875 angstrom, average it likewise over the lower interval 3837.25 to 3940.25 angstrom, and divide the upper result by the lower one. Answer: 2.03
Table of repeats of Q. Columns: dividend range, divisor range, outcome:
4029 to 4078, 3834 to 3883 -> 2.47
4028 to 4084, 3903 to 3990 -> 1.74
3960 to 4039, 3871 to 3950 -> 1.60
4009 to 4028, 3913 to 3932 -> 1.91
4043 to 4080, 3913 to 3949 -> 1.97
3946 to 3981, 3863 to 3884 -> 1.39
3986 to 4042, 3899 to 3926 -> 1.51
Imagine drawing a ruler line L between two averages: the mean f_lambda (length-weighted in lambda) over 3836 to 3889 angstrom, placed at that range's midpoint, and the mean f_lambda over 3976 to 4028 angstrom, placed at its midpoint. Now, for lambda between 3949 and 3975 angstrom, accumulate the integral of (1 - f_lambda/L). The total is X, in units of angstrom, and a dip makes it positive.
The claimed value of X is 9.1 angstrom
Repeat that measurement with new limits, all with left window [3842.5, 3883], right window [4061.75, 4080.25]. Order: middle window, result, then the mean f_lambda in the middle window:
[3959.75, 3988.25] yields 5.62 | 7.63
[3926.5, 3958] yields 6.87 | 6.66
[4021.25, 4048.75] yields -4.64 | 13.2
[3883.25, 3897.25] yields -1.58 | 7.62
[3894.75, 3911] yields -4.69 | 9.32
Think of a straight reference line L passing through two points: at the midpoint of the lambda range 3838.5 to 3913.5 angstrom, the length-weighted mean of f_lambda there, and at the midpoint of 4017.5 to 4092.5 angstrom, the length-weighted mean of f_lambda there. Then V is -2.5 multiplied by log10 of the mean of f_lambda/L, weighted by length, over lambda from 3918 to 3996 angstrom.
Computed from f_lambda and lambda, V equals 0.260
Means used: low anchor 7.01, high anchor 13.1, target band 7.74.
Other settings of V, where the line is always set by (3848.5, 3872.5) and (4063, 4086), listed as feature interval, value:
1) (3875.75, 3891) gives 0.13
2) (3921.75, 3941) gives 0.45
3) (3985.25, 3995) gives -0.20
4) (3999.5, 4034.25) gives -0.22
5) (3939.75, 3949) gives 0.21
